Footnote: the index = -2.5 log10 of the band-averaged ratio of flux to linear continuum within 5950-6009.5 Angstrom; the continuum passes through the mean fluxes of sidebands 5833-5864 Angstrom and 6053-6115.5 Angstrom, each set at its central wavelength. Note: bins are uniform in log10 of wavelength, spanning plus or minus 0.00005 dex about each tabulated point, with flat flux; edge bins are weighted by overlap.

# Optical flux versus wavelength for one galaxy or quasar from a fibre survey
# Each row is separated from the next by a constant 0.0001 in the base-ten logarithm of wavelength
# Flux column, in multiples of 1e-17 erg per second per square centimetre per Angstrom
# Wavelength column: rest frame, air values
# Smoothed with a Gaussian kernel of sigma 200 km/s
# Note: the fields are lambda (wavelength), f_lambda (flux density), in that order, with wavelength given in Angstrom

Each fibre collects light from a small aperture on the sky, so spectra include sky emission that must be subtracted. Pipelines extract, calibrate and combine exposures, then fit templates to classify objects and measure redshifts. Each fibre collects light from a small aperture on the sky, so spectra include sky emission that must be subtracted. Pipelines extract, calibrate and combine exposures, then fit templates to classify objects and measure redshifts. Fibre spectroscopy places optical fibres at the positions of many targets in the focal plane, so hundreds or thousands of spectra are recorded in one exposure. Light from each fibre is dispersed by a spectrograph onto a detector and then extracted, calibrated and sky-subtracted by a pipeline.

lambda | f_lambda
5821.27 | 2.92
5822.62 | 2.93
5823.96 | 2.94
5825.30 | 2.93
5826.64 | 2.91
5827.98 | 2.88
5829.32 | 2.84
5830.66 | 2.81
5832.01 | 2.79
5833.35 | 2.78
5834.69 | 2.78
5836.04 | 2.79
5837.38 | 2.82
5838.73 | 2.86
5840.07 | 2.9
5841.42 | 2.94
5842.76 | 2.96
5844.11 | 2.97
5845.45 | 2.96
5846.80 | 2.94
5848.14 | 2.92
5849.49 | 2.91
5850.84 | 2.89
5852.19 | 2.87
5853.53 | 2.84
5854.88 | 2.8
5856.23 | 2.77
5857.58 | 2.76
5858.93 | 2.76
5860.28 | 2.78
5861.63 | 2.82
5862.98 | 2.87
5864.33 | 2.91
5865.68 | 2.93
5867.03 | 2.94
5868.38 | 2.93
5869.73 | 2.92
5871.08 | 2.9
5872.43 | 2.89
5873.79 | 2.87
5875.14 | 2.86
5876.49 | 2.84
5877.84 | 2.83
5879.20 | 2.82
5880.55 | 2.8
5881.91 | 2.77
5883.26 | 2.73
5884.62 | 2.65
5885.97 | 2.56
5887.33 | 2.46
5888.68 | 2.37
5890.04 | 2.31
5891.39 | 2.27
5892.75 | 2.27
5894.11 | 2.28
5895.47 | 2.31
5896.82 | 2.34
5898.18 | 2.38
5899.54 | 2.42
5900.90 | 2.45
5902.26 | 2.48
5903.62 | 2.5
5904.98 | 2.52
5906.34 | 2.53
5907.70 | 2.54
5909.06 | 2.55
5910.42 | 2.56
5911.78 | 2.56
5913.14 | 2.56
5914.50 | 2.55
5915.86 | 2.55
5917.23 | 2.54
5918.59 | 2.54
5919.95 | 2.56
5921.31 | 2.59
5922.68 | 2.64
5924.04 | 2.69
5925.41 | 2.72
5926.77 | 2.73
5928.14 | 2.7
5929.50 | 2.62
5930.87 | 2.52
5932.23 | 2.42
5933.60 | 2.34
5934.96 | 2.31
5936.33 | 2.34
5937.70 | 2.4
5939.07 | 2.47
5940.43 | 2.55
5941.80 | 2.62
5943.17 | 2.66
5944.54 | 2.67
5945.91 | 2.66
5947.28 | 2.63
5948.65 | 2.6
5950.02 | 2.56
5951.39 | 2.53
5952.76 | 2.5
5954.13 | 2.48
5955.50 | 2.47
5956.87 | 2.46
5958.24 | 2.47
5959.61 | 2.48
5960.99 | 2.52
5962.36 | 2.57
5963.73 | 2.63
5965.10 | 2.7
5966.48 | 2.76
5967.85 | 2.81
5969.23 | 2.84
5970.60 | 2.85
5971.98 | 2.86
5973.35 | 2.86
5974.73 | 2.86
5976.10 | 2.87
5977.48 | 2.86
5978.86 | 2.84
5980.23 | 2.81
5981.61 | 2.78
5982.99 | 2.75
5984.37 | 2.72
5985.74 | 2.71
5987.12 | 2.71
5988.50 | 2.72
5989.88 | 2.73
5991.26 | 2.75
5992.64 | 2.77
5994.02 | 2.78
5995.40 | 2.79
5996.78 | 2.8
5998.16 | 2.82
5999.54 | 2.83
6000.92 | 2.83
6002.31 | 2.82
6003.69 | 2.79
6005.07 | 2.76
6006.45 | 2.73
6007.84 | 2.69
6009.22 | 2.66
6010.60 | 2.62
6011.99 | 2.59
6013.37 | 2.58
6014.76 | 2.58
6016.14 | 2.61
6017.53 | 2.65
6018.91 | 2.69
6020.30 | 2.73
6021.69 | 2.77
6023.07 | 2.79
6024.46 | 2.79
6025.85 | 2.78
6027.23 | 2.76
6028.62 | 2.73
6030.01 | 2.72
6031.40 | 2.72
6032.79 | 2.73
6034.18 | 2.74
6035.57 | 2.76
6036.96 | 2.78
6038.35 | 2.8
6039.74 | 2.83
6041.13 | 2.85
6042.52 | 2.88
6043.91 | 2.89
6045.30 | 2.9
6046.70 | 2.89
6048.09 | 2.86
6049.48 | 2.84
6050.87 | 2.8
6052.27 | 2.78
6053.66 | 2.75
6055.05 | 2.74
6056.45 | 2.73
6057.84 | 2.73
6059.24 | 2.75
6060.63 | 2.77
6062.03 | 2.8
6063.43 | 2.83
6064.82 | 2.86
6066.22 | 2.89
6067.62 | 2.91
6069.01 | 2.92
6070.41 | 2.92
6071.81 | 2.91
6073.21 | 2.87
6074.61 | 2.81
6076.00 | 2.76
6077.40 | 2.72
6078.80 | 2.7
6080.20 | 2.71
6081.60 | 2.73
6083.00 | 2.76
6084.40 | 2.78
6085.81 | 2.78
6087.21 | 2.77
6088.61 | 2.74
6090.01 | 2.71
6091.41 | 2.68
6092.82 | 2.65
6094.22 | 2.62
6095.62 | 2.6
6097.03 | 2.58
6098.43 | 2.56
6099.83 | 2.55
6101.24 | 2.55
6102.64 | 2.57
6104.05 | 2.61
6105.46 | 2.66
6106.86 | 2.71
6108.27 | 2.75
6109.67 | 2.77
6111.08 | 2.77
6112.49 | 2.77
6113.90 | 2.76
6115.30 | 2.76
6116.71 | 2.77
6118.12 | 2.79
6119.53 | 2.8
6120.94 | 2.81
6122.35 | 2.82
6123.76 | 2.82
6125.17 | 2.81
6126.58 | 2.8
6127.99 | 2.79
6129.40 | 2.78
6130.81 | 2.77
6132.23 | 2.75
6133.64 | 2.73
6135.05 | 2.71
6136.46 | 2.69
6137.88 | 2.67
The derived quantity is 0.03 mag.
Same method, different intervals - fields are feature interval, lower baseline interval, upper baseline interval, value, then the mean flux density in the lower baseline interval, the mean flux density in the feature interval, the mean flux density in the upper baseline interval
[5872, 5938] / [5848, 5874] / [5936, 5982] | 0.09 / 2.86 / 2.55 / 2.65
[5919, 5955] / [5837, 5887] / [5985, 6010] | 0.10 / 2.85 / 2.56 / 2.76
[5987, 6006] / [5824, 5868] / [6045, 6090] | 0.02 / 2.87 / 2.78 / 2.8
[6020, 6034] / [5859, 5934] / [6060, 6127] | -0.02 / 2.62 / 2.75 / 2.75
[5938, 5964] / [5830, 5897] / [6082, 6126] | 0.08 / 2.76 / 2.55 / 2.71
